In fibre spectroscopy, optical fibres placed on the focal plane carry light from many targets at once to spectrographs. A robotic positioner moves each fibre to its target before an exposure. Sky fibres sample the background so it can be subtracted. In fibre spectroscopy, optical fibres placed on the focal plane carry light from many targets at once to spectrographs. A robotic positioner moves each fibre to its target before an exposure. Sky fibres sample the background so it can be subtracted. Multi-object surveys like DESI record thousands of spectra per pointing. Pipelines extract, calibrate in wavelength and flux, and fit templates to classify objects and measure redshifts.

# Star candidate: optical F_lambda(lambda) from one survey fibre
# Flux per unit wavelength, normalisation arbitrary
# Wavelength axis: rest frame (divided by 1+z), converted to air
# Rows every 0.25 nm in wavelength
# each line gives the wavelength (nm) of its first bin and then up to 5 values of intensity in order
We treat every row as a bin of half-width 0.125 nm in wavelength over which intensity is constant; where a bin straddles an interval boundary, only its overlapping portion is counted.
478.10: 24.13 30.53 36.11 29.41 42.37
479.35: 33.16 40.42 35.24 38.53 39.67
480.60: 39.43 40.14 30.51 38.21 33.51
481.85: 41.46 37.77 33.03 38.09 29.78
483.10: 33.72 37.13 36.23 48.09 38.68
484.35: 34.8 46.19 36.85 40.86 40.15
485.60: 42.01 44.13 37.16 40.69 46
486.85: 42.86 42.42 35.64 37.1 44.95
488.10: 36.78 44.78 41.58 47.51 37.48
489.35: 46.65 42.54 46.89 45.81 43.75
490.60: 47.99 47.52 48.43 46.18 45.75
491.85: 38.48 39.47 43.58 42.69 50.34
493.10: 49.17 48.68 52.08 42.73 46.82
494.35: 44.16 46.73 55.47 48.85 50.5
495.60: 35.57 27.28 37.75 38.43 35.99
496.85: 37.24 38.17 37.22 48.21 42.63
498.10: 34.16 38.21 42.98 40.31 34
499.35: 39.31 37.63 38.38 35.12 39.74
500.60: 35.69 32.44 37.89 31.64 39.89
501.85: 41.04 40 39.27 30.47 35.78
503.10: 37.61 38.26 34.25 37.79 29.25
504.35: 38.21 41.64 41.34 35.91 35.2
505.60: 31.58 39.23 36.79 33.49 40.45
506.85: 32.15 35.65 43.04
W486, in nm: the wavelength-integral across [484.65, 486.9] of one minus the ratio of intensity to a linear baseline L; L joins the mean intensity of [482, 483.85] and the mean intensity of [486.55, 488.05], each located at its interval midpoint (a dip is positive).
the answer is -0.12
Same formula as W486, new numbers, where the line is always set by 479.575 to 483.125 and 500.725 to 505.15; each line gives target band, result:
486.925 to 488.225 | -0.10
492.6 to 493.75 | -0.39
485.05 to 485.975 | -0.13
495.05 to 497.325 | -0.11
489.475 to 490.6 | -0.26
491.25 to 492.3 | -0.16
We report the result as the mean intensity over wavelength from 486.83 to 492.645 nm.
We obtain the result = 43.2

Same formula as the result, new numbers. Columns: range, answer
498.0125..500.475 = 38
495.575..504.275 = 37.2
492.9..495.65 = 47.7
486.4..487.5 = 41.6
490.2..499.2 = 43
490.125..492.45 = 44.6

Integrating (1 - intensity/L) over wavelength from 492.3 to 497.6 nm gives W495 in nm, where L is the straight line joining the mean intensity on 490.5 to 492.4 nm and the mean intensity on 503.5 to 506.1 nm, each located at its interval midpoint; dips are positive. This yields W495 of -0.10 nm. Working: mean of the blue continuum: 44.7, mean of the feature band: 43.4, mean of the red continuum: 36.5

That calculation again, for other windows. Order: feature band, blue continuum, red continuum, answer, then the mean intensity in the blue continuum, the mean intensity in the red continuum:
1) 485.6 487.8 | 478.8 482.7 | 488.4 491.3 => 0.07 nm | 37.1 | 45.1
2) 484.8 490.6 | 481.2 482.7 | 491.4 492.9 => -0.24 nm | 36.9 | 43.2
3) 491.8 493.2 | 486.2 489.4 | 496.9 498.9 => -0.11 nm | 41.7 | 40.1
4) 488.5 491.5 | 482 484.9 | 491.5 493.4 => -0.18 nm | 37.5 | 44.6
